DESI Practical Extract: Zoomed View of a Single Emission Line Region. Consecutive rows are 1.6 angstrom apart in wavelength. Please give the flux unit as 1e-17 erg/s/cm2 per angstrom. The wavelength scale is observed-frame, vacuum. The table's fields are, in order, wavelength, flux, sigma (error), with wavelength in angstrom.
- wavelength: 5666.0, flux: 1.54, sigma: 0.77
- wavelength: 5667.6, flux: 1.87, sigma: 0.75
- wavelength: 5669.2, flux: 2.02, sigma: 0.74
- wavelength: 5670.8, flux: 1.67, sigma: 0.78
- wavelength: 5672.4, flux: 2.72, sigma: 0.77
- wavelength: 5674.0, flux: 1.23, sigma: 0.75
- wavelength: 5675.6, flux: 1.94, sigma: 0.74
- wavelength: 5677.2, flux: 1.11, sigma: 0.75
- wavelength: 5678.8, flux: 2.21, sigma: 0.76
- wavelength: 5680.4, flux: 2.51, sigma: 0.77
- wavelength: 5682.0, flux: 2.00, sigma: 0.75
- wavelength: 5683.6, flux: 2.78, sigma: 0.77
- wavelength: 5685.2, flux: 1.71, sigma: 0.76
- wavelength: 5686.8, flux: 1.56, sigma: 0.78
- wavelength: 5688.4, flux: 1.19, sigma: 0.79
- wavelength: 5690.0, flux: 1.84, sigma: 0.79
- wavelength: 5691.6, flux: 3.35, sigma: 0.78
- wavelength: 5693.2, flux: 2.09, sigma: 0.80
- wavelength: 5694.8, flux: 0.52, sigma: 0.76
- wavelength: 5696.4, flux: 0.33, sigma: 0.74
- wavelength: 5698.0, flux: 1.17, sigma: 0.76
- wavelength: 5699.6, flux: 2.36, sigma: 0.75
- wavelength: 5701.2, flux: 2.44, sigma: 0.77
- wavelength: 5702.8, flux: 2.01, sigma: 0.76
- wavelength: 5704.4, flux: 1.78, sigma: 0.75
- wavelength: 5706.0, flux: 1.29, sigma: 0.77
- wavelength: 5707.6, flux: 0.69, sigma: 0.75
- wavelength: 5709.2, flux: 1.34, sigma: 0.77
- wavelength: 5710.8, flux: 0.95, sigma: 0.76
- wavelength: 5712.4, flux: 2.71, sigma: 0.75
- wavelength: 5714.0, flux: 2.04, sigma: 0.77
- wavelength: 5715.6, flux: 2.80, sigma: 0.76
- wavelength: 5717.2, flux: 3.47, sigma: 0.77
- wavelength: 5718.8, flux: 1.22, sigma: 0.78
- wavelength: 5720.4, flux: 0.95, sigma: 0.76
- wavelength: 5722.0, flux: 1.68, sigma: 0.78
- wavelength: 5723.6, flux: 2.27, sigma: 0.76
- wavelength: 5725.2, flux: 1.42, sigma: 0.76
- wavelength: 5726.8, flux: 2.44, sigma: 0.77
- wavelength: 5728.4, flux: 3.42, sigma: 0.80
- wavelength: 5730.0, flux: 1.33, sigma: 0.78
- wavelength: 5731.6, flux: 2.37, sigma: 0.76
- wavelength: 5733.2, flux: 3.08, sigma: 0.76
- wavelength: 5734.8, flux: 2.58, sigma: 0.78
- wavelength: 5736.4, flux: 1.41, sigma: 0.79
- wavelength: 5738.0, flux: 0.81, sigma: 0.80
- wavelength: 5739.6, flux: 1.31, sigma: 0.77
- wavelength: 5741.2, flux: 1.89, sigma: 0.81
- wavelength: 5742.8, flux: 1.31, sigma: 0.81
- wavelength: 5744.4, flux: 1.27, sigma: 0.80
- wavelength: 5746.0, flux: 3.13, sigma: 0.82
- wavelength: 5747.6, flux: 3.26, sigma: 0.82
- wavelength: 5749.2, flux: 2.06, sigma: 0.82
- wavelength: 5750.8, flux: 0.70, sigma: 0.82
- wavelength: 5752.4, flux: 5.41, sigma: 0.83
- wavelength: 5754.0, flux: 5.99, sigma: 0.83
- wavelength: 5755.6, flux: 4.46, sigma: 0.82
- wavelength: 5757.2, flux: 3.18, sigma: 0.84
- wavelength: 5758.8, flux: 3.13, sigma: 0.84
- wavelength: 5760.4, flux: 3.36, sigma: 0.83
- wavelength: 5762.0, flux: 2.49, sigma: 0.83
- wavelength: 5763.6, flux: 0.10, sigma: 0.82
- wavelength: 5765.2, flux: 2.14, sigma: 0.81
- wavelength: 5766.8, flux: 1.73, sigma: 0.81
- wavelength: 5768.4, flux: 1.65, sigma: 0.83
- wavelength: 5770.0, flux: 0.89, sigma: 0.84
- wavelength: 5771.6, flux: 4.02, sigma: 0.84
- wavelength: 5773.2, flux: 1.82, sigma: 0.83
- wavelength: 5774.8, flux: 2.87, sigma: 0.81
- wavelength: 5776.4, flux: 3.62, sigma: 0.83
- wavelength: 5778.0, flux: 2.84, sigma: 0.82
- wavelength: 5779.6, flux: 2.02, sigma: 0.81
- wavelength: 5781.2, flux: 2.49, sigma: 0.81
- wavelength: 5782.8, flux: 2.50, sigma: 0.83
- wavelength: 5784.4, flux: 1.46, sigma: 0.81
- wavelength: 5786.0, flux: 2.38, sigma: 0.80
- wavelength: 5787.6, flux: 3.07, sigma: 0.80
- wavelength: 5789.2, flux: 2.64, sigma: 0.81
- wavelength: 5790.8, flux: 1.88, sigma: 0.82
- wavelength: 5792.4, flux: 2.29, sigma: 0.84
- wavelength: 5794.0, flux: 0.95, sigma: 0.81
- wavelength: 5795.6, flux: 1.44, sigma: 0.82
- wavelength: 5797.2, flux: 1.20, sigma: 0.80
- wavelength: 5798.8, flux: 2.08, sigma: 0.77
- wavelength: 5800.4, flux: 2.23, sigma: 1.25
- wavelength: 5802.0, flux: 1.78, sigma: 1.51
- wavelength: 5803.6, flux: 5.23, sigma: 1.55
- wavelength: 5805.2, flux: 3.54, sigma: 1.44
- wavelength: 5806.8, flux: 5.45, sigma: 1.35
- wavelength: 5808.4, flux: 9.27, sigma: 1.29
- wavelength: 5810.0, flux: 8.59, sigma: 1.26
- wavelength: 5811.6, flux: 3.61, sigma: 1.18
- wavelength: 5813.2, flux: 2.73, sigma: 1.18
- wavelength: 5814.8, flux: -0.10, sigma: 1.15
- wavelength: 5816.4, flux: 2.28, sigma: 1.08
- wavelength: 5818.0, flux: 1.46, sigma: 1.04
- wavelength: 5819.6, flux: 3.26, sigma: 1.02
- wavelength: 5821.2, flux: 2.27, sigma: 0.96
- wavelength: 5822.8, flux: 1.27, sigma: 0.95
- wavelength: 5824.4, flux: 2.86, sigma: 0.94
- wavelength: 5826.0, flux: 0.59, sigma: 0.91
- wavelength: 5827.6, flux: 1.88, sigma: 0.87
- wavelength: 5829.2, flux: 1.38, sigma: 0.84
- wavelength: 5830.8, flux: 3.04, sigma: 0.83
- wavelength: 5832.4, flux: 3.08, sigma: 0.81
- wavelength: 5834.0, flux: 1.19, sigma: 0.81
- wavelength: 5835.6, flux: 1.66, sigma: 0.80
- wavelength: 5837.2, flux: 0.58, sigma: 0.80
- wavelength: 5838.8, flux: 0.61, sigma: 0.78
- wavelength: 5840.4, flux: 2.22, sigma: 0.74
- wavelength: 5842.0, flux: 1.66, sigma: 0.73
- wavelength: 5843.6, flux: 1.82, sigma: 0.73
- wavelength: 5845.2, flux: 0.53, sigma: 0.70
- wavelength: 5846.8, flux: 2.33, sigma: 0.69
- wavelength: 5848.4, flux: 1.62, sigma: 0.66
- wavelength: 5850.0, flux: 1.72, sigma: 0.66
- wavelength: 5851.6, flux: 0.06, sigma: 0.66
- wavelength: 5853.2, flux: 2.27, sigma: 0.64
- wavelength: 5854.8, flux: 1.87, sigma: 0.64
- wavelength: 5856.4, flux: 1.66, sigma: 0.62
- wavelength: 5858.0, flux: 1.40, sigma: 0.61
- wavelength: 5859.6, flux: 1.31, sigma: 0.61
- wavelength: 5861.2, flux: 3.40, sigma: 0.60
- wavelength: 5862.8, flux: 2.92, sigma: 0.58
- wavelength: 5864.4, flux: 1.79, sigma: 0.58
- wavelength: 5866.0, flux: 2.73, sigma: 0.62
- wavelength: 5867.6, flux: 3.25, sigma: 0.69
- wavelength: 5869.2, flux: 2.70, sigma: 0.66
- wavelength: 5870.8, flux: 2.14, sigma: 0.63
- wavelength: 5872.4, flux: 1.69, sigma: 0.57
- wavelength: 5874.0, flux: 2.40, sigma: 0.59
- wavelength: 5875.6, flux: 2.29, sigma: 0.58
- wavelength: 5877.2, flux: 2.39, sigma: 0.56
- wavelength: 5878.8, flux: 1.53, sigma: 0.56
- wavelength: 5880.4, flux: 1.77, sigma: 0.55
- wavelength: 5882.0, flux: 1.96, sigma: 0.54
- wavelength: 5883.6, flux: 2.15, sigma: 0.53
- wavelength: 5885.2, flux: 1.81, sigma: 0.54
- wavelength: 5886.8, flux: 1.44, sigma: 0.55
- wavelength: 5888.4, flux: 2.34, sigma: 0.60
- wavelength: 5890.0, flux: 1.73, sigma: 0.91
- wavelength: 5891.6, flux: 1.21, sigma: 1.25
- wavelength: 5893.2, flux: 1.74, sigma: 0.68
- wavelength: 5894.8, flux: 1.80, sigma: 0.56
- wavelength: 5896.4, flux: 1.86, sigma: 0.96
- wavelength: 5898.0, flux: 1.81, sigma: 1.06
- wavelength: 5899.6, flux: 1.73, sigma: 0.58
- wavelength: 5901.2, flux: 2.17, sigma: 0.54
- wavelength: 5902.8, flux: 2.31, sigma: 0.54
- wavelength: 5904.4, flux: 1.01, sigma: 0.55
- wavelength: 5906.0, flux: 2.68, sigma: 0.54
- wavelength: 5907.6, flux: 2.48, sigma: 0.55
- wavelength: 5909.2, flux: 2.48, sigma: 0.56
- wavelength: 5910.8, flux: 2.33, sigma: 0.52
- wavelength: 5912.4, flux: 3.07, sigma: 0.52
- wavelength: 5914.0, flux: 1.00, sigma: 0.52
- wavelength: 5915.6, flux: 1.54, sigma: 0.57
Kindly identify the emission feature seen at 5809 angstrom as [O III]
